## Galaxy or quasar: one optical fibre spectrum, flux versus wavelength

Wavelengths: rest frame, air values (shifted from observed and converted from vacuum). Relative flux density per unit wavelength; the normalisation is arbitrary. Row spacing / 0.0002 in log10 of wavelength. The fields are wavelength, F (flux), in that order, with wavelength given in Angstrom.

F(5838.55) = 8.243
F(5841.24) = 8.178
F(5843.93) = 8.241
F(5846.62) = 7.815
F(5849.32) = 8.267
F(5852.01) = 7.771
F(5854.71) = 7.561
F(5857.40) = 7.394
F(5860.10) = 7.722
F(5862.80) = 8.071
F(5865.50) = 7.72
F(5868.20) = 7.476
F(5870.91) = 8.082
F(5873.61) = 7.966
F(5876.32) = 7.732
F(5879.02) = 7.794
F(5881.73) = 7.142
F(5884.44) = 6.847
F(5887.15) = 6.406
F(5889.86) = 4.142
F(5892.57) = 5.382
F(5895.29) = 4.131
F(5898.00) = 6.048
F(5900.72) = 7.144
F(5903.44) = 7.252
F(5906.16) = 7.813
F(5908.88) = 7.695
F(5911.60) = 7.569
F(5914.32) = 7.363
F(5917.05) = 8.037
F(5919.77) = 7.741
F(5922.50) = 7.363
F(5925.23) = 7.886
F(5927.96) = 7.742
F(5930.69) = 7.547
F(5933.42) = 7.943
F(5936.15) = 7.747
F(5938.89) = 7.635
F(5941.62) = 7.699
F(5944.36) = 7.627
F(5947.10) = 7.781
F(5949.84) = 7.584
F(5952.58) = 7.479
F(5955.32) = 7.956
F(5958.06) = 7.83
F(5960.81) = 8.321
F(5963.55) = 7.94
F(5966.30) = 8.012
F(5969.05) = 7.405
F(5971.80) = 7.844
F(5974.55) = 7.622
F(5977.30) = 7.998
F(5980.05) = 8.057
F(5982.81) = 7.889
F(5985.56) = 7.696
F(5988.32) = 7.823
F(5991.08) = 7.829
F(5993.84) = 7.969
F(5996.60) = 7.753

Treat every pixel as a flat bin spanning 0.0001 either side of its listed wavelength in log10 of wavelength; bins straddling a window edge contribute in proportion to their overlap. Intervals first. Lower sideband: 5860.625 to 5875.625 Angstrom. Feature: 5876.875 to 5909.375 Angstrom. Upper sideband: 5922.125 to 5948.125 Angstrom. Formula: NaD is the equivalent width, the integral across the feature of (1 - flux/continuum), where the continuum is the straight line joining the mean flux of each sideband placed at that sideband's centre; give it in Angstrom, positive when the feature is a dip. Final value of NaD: 5.5 Angstrom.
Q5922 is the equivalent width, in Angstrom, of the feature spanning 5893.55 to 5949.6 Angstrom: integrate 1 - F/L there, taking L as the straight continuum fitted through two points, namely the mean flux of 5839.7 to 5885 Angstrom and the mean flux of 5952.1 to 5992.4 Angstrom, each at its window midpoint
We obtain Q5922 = 3.1 Angstrom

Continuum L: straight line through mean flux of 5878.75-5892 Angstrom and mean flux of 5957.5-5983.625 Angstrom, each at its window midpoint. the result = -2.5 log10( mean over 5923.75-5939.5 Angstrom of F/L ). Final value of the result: -0.09 mag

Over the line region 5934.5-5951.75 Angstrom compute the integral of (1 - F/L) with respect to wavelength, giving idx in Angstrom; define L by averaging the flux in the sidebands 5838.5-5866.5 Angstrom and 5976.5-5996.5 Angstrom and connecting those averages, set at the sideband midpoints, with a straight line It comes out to 0.5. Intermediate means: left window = 7.89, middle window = 7.68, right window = 7.88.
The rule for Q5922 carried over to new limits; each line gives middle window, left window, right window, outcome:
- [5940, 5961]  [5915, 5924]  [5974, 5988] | 0.1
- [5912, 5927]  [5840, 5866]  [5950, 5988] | 0.4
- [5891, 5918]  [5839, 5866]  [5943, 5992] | 3.6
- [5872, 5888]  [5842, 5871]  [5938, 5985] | 1.0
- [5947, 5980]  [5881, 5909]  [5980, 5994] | -1.7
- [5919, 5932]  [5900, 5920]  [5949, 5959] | 0.0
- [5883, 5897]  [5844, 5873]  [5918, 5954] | 4.2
